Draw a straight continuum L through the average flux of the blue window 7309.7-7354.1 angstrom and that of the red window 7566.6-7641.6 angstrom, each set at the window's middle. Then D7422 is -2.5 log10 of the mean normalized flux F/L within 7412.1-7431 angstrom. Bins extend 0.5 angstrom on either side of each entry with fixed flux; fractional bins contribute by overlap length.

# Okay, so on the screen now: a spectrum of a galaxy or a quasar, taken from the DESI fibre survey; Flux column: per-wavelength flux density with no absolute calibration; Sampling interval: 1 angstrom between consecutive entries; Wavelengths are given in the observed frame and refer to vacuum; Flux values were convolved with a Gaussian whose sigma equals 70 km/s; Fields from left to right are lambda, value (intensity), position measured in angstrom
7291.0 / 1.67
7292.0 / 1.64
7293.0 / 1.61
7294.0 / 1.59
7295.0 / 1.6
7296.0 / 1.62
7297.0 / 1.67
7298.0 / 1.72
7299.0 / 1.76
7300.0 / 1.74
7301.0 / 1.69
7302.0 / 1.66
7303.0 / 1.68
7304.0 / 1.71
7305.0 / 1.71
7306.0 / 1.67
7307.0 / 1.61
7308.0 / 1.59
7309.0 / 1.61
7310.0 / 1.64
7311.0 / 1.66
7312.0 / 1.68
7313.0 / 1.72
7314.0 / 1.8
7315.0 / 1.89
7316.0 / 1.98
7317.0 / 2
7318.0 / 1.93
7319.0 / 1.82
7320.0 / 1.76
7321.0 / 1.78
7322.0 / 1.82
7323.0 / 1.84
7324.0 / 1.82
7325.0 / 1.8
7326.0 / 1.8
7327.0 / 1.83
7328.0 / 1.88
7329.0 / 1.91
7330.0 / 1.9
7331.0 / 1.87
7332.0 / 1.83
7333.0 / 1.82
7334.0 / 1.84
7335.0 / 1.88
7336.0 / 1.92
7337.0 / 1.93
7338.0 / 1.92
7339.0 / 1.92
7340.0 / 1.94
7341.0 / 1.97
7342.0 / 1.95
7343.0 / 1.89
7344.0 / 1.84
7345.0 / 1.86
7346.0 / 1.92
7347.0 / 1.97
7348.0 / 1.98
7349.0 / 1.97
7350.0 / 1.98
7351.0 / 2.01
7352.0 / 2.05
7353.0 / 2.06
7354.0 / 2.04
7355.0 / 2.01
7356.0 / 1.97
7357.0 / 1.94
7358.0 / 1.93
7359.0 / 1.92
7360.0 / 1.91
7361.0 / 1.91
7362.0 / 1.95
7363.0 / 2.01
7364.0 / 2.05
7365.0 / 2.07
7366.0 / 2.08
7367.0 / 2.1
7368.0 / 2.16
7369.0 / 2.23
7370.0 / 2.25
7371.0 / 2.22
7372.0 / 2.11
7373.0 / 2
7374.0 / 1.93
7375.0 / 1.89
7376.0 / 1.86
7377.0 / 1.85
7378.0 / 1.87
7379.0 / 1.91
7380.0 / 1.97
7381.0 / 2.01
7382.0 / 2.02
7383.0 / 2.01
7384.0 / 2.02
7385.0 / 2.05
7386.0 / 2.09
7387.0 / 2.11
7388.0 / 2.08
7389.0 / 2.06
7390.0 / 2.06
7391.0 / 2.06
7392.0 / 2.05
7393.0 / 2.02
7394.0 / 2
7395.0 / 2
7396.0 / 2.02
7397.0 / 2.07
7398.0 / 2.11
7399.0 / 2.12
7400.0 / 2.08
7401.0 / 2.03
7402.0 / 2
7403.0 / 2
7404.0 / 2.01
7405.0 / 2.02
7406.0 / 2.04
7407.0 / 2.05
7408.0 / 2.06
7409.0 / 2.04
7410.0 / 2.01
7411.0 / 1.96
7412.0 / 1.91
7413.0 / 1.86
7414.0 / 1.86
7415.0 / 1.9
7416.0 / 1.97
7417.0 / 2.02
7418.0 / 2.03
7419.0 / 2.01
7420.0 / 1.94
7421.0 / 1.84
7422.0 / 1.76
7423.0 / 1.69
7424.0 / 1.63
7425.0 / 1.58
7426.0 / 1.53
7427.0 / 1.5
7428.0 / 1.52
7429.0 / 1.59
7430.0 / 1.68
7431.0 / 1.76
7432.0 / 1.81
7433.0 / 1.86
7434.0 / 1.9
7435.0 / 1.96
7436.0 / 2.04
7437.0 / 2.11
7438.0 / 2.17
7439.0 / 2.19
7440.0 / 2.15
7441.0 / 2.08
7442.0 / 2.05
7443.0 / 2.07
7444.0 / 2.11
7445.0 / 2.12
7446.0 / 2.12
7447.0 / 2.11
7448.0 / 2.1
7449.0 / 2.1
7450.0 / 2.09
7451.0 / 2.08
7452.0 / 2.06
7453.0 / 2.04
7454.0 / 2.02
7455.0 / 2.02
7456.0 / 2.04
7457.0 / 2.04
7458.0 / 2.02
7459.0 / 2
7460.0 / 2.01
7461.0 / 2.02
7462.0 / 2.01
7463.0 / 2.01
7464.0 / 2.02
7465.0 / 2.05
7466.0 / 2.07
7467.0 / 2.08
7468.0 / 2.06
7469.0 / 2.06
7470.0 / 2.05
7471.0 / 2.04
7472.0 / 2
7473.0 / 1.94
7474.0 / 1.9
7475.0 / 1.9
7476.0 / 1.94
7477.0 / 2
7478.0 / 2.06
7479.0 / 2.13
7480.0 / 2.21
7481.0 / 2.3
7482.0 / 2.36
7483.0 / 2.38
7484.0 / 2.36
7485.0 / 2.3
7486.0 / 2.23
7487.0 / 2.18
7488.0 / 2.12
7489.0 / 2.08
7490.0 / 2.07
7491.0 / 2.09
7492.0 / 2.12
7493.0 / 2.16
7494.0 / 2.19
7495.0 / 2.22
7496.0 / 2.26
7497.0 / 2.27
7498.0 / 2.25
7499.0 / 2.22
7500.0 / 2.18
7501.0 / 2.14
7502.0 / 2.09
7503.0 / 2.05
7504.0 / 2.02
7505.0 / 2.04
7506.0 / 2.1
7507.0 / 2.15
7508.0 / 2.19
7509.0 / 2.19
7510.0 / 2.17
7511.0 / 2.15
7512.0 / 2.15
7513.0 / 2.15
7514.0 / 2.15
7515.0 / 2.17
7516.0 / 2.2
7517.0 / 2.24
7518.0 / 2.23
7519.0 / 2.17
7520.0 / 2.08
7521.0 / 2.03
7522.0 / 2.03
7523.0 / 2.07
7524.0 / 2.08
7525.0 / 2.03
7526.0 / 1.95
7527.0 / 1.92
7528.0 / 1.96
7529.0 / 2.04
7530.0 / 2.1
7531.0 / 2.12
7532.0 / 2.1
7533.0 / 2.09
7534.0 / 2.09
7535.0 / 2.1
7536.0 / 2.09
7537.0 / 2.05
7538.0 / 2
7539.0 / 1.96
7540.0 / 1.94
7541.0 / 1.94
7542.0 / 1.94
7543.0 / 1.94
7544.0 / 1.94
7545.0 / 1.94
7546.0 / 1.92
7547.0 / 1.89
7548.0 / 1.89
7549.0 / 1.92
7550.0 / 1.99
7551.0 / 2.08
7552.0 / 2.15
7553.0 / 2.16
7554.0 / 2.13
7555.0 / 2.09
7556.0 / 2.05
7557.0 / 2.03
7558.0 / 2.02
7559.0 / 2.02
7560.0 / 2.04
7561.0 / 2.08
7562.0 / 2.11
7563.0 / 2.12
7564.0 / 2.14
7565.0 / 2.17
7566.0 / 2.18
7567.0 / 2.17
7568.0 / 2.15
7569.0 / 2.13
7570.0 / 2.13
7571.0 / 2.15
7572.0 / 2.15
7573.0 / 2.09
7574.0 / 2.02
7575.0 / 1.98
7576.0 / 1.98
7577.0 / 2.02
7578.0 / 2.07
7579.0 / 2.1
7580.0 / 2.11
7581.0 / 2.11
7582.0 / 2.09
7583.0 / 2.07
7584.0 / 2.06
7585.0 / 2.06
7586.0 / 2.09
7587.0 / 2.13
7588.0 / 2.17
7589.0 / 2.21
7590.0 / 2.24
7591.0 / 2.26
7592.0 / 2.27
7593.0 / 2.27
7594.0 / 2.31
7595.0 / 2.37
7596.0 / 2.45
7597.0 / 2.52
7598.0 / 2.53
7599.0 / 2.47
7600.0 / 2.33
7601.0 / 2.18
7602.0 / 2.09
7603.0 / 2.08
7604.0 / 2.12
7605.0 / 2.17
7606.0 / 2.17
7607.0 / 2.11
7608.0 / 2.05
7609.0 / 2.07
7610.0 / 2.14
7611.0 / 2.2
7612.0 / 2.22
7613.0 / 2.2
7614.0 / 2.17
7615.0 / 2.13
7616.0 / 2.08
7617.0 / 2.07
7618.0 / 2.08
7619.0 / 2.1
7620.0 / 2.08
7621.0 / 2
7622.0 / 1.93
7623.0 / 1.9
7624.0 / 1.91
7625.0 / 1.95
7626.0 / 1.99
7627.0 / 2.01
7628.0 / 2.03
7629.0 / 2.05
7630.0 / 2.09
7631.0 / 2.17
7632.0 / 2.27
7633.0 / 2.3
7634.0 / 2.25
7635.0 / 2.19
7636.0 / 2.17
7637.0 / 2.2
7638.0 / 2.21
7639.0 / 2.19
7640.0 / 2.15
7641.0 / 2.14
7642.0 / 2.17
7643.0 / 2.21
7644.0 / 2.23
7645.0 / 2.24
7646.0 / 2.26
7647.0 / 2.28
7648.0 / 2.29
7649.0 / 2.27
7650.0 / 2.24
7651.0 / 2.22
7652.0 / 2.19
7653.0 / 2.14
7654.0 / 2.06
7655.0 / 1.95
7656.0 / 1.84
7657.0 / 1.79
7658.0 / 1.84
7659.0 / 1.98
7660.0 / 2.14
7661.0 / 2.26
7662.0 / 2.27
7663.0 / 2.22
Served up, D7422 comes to 0.11 mag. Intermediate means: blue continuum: 1.88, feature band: 1.78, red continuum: 2.14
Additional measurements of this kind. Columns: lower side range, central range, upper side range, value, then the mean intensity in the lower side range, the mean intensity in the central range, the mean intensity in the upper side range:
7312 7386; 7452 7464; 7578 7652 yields 0.01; 1.94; 2.02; 2.17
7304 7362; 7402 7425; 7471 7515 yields 0.04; 1.87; 1.93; 2.14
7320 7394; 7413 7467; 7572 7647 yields 0.04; 1.96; 1.95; 2.15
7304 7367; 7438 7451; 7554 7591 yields -0.07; 1.88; 2.11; 2.1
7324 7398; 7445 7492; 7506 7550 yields -0.03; 1.98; 2.08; 2.06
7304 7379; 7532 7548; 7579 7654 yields 0.06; 1.9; 1.99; 2.17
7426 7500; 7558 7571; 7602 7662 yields -0.01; 2.06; 2.12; 2.12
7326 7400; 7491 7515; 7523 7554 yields -0.08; 1.98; 2.16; 2.01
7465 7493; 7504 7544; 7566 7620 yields 0.03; 2.11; 2.08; 2.16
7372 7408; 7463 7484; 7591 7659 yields -0.01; 2.02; 2.08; 2.15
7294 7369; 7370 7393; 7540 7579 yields -0.06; 1.86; 2.02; 2.05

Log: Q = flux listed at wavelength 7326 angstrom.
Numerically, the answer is 1.8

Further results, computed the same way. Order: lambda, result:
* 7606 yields 2.17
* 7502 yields 2.09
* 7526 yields 1.95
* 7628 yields 2.03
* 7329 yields 1.91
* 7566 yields 2.18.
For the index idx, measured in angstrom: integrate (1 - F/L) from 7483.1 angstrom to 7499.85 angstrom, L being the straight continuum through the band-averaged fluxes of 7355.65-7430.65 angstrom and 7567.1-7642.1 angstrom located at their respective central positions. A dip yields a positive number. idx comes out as -1.2 angstrom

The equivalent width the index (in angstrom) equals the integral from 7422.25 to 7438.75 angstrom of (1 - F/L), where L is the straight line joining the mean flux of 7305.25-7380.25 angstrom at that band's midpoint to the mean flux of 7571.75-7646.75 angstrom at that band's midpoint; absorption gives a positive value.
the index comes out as 1.8 angstrom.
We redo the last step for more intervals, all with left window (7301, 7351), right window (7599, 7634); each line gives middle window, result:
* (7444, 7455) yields -0.8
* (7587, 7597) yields -1.0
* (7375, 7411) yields -2.4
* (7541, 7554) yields 0.4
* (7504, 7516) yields -0.8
